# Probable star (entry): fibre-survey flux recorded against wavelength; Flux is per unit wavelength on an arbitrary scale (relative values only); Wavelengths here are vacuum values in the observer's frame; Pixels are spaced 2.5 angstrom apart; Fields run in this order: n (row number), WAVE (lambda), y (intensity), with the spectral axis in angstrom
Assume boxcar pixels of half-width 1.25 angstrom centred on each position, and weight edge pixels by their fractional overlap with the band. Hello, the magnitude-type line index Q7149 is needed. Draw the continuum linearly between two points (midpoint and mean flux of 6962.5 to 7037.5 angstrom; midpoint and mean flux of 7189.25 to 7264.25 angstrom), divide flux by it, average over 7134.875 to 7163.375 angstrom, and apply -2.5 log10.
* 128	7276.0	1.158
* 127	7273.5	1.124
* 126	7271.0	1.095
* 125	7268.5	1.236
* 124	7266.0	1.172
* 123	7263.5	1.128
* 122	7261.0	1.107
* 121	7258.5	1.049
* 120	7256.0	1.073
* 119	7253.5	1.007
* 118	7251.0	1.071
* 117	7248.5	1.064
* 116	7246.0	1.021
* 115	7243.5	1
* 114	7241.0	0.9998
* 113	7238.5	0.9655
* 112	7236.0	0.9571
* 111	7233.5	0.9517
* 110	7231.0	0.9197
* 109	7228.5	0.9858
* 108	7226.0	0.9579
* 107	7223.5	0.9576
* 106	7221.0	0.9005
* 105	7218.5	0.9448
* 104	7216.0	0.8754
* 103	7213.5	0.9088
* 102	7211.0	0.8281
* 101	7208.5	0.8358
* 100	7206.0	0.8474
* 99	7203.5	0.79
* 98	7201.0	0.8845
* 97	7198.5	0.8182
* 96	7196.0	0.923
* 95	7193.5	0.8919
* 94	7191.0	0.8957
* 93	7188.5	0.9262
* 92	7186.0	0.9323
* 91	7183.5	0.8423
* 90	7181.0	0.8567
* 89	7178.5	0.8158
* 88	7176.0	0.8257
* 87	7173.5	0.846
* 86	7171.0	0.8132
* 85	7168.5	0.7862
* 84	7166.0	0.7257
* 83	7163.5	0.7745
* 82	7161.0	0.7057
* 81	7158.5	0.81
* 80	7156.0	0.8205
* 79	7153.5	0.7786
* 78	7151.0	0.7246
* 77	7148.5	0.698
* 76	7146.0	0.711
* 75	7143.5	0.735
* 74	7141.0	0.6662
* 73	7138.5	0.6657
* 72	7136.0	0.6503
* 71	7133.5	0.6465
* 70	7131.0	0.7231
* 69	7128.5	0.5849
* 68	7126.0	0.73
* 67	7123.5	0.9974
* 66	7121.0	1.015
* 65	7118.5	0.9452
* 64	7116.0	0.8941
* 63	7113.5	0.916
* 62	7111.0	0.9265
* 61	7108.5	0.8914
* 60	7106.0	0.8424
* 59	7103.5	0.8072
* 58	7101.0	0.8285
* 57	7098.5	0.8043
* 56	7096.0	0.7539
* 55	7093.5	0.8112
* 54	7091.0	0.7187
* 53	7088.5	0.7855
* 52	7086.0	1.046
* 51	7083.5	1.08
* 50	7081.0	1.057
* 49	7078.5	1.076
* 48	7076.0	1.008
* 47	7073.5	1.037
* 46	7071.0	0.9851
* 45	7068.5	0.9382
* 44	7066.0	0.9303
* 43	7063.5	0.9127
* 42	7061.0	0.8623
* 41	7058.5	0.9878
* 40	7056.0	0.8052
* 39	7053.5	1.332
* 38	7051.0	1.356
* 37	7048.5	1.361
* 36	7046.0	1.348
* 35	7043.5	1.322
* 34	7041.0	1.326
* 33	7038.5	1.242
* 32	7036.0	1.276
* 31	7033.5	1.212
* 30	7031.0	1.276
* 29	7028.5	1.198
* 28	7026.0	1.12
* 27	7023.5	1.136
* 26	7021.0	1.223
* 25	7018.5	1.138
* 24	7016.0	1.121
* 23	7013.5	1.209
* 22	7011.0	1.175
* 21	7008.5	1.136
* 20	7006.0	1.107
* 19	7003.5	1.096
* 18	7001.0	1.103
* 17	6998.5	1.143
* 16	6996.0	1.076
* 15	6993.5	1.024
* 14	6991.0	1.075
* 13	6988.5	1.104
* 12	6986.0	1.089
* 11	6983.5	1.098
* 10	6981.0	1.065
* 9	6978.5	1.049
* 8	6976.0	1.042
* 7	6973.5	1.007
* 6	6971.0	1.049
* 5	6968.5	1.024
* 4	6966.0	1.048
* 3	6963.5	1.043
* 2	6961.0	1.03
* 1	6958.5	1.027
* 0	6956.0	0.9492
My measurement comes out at 0.35 mag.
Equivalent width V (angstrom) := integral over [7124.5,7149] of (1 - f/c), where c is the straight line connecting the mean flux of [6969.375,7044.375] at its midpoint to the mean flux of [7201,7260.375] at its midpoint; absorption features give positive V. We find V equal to 8.3 angstrom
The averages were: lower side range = 1.14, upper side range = 0.953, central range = 0.684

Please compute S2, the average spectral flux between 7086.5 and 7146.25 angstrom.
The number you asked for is 0.798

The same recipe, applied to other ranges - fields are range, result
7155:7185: 0.803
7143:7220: 0.826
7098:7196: 0.808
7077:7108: 0.885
